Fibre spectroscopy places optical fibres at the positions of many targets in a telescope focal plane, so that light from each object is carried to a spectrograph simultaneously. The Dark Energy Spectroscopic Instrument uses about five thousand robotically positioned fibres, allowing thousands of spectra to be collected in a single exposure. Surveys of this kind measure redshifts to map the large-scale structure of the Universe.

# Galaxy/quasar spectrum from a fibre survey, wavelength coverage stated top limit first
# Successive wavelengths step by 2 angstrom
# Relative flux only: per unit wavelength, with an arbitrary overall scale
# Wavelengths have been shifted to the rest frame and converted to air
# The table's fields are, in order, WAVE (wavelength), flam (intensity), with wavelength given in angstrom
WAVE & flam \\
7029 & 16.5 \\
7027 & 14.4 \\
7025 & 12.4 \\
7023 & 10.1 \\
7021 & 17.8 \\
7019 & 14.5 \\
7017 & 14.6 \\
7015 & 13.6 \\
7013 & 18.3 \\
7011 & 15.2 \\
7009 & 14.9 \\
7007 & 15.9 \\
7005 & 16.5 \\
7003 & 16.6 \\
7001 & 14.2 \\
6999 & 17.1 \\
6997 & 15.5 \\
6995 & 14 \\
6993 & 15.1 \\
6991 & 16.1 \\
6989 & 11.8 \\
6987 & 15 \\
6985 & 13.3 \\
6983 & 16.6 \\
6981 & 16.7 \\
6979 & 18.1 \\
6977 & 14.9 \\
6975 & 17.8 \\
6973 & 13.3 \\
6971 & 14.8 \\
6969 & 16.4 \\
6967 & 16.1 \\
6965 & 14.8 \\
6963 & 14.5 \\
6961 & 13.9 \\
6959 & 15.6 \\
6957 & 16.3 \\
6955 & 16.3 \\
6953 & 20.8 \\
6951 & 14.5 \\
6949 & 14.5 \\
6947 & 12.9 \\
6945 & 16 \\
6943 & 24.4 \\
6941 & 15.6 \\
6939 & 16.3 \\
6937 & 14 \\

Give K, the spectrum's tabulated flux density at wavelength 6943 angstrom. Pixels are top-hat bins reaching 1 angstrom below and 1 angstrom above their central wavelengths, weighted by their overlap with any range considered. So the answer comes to 24.4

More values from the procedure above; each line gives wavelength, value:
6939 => 16.3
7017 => 14.6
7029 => 16.5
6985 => 13.3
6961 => 13.9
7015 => 13.6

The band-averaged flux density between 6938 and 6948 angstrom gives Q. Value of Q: 17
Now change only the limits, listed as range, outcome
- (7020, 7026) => 13.4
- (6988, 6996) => 14.2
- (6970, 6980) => 15.8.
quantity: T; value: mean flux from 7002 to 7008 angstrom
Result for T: 16.3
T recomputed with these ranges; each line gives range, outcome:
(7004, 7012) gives 15.6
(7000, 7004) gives 15.4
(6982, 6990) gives 14.2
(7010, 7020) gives 15.2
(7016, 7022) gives 15.6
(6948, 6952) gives 14.5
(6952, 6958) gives 17.8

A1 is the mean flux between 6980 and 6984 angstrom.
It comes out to 16.6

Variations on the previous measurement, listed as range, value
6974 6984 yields 16.8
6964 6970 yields 15.8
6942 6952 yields 16.5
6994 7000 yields 15.5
